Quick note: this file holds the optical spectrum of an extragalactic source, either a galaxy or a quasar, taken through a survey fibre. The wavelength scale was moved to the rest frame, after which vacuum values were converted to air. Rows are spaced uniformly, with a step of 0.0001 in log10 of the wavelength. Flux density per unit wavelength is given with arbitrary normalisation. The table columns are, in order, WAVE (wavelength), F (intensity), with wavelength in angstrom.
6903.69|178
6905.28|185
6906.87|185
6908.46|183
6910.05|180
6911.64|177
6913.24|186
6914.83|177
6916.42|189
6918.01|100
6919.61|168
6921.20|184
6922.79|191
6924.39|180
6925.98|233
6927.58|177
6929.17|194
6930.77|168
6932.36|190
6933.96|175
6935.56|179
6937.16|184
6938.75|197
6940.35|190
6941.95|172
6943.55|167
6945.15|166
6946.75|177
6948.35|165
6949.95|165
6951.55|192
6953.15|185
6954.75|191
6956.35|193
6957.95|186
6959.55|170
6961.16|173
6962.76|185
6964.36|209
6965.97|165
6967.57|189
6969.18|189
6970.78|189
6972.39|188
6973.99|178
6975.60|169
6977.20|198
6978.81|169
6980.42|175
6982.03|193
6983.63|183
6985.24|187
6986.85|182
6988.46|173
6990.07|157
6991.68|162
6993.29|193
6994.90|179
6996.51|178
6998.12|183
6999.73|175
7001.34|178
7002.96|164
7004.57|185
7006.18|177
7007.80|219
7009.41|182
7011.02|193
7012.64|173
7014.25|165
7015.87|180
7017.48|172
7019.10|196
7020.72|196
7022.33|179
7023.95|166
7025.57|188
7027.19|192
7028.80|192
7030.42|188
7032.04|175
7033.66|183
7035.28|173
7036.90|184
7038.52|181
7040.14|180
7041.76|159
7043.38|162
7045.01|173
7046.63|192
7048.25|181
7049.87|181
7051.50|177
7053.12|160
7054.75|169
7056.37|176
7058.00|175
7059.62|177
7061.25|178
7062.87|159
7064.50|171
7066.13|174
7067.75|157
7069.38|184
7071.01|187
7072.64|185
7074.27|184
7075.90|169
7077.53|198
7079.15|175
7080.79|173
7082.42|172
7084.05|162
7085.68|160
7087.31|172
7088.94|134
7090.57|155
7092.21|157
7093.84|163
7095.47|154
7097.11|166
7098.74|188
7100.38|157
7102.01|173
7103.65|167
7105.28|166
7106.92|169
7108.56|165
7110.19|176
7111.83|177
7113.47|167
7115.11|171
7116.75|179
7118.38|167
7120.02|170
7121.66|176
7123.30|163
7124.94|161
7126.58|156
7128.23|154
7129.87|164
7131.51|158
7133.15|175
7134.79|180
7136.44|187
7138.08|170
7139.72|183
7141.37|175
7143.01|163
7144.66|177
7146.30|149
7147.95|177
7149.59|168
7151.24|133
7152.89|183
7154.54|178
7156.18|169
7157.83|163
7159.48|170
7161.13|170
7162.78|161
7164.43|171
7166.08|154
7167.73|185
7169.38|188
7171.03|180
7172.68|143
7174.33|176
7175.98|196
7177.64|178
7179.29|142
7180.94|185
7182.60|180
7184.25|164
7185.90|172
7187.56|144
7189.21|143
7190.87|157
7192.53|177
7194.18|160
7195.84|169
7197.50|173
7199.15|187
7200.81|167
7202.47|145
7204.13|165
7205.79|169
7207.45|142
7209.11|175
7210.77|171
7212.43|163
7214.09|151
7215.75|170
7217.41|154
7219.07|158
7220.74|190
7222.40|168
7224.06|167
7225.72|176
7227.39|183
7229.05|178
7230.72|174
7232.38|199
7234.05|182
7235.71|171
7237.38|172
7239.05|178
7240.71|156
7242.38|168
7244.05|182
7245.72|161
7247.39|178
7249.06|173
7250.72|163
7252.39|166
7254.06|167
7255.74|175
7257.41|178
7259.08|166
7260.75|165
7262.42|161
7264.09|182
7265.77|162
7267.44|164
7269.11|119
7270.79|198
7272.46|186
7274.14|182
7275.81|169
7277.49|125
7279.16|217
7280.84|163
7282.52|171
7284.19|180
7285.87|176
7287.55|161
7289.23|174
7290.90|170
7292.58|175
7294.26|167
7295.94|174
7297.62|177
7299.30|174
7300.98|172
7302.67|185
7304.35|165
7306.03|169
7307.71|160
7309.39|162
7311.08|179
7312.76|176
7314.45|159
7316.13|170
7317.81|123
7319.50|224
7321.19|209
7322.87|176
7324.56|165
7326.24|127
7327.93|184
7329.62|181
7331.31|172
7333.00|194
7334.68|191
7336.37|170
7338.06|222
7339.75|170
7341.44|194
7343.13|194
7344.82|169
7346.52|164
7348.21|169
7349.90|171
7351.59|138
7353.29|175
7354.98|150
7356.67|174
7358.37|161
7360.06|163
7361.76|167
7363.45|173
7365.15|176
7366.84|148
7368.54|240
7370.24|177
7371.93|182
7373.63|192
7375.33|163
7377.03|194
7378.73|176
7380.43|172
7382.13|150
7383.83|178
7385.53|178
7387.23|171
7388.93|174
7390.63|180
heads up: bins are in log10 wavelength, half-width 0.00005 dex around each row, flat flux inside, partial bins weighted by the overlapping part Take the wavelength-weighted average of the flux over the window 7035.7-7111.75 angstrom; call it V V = 171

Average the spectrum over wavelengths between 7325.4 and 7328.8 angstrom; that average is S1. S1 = 156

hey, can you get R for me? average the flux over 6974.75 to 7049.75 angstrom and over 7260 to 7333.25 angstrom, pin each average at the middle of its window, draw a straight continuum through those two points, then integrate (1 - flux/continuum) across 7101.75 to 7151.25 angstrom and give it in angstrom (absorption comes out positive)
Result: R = 2.18 angstrom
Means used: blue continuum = 180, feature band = 169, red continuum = 171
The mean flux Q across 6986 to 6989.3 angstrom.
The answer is 177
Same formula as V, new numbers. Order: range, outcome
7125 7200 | 169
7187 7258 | 169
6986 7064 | 178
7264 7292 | 170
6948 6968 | 182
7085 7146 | 167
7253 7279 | 168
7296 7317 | 171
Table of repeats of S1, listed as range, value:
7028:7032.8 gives 185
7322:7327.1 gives 157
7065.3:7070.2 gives 172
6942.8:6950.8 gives 168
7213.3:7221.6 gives 165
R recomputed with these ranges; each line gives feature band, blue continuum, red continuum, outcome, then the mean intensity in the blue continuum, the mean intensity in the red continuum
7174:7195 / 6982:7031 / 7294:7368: 1.1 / 181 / 173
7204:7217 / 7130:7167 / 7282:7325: 0.6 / 169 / 173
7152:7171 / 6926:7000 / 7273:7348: 0.6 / 181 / 175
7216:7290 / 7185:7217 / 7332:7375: -1.6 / 163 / 177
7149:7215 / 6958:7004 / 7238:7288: 2.3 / 180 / 170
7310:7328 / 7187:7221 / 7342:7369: -0.3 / 163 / 170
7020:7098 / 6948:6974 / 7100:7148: 0.5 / 184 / 169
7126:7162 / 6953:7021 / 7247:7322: 1.6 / 182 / 171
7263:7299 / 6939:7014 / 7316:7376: 1.1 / 181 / 176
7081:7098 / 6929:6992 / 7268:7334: 1.6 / 180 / 172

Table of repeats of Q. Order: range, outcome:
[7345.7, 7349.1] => 167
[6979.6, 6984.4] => 184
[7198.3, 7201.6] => 177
